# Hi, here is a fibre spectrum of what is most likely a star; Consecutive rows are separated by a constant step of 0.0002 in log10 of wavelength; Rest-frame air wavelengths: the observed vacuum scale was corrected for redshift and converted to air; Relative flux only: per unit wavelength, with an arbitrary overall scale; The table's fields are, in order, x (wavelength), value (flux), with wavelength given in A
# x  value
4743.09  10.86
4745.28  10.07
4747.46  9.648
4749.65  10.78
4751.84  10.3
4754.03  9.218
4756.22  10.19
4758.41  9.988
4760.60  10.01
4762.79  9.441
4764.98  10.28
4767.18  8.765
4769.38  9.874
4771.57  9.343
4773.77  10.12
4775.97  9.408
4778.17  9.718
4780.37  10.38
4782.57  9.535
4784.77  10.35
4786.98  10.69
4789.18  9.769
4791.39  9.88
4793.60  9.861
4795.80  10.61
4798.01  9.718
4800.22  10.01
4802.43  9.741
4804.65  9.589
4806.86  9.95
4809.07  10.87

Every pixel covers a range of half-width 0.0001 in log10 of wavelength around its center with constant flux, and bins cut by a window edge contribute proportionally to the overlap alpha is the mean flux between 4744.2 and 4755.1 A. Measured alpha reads 10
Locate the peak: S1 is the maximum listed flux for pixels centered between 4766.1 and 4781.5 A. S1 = 10.38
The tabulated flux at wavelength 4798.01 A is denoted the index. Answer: 9.718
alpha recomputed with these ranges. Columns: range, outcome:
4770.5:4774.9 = 9.72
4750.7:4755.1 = 9.76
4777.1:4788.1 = 10.1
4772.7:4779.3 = 9.75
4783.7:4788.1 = 10.5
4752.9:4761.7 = 9.86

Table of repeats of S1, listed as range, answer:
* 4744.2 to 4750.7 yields 10.78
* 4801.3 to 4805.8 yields 9.741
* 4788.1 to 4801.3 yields 10.61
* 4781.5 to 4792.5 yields 10.69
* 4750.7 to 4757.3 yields 10.3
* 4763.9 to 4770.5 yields 10.28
